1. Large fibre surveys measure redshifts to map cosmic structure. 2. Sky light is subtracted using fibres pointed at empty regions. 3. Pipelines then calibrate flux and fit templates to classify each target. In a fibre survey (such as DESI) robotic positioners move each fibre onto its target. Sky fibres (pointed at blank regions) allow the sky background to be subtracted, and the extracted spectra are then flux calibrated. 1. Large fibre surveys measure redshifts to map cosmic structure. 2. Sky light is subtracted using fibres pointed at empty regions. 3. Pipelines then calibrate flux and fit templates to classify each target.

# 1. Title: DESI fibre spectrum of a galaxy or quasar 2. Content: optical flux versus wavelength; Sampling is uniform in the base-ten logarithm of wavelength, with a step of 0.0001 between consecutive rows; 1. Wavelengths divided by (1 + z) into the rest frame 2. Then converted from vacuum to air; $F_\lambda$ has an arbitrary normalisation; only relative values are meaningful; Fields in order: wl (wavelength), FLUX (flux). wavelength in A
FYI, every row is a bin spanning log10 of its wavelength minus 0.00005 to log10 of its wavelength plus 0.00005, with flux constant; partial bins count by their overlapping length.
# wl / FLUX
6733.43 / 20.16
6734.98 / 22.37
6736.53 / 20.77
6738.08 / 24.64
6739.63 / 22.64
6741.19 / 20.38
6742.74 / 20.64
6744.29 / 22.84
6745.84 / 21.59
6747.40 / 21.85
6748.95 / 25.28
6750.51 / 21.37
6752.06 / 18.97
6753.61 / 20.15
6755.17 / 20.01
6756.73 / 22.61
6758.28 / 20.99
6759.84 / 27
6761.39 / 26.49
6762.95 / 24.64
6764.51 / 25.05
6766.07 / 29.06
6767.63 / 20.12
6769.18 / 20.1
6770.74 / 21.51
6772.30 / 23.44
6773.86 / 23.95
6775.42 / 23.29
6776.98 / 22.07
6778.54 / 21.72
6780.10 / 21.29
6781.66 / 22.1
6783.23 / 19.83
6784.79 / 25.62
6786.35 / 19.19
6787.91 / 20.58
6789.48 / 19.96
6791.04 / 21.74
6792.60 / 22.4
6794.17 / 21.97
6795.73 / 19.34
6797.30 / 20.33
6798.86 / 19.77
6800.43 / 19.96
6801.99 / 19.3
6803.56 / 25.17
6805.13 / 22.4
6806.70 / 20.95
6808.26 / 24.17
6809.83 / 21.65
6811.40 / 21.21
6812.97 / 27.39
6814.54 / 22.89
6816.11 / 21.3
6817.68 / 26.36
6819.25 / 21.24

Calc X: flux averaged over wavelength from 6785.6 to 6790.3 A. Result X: 19.9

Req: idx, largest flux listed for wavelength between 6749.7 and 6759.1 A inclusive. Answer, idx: 22.61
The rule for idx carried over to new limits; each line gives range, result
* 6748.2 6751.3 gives 25.28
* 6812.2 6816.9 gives 27.39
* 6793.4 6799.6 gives 21.97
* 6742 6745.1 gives 22.84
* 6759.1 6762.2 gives 27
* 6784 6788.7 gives 25.62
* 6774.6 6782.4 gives 23.29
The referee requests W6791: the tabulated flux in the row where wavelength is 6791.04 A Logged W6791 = 21.74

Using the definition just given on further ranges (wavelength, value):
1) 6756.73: 22.61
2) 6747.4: 21.85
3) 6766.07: 29.06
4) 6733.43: 20.16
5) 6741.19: 20.38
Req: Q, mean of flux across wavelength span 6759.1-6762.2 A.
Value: 26.8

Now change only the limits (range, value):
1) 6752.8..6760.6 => 22.1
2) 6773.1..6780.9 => 22.5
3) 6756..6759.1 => 21.9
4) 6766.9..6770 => 20.2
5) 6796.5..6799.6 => 20.1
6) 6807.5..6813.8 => 23.6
